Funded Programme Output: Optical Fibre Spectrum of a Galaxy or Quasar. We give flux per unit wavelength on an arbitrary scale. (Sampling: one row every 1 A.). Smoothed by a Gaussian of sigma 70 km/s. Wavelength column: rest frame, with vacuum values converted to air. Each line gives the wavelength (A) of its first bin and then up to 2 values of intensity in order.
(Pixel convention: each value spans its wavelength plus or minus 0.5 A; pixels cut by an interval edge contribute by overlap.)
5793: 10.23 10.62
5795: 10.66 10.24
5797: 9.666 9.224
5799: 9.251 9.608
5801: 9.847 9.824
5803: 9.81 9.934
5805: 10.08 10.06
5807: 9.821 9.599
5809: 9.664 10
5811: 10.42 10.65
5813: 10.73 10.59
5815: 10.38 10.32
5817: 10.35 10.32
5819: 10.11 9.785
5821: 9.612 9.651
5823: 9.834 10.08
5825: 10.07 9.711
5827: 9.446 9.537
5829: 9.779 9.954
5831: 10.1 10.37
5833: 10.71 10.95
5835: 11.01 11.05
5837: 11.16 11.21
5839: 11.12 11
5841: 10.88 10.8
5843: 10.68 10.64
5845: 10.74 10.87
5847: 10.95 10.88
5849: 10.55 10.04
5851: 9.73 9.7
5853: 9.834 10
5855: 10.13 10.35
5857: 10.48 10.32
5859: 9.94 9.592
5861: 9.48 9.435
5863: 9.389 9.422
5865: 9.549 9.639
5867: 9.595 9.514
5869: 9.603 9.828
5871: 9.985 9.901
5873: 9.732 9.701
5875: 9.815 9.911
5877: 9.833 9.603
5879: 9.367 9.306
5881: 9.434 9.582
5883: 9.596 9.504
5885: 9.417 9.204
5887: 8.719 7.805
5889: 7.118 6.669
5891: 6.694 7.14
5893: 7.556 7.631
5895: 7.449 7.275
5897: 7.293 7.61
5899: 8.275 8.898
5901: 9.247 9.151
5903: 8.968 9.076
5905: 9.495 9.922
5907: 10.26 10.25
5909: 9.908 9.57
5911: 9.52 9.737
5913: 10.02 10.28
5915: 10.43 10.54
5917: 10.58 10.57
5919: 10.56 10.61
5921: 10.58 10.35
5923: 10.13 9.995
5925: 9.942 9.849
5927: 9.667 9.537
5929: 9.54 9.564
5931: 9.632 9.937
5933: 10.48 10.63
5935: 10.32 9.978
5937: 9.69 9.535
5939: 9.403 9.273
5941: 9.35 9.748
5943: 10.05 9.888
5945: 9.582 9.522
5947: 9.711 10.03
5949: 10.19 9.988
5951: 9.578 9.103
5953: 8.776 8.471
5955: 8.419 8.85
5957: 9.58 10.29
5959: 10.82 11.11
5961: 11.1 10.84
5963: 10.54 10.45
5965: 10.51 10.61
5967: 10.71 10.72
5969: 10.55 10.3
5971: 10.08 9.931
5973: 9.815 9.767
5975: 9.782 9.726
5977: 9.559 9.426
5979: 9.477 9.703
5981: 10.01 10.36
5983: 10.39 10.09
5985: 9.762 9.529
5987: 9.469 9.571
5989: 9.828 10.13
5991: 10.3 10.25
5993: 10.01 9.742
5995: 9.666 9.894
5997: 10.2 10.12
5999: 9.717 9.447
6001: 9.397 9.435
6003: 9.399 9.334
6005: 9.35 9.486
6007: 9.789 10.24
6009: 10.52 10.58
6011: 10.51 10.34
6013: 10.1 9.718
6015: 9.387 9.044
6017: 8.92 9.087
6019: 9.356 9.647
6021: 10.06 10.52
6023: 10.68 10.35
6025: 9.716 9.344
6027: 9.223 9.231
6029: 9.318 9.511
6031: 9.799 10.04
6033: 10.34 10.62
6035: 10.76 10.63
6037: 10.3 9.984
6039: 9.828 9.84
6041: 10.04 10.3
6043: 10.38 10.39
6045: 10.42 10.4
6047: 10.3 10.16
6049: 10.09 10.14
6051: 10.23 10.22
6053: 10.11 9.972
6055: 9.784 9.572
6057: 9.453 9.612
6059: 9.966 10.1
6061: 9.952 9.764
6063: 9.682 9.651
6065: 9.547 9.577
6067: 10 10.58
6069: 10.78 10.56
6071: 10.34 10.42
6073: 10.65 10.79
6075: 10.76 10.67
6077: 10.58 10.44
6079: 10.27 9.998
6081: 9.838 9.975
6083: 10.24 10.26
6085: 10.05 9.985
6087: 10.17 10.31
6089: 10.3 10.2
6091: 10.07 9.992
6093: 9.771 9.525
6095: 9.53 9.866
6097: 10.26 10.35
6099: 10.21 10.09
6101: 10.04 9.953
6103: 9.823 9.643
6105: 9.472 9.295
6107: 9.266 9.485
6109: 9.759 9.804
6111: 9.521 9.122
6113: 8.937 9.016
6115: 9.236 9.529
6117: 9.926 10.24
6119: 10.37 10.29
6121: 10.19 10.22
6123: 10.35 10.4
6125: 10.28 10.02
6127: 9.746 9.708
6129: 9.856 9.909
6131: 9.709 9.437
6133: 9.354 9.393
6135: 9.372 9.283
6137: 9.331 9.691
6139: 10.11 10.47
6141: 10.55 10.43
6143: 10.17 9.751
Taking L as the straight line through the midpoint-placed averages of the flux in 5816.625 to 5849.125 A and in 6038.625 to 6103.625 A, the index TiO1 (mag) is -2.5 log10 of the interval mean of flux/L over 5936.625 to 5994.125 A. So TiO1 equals 0.04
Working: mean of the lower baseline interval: 10.4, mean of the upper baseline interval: 10.1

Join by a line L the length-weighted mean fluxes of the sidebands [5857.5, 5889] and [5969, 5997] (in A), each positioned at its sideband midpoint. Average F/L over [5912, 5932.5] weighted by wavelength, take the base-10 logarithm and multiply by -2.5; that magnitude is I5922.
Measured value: -0.05 mag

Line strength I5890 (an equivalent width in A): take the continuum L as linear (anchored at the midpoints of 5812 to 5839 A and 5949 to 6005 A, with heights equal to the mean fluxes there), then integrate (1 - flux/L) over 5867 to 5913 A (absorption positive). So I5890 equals 5.1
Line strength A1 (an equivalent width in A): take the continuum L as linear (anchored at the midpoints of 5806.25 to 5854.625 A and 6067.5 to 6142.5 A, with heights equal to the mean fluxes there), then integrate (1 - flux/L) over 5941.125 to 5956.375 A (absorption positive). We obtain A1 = 1.1 A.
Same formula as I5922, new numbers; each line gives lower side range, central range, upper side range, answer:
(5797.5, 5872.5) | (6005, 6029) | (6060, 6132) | 0.02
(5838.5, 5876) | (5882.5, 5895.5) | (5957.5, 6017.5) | 0.25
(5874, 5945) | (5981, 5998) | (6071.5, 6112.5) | -0.03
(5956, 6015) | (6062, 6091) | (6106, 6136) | -0.04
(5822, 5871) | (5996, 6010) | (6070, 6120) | 0.03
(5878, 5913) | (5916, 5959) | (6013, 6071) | -0.08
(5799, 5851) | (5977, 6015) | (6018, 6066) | 0.02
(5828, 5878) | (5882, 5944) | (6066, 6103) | 0.09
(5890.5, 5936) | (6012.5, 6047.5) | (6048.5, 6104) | 0.00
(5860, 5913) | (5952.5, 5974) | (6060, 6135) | -0.08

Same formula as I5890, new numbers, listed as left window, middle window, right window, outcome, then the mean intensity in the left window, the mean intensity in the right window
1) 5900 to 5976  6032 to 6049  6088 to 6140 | -0.7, 9.93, 9.8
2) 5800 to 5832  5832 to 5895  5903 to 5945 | 1.6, 10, 9.94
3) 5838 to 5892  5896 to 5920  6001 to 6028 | 0.5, 9.72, 9.76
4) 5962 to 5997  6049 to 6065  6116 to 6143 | 0.2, 10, 9.94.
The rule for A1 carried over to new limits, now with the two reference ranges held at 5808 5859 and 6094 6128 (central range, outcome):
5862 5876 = 0.8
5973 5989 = 0.4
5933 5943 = 0.3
